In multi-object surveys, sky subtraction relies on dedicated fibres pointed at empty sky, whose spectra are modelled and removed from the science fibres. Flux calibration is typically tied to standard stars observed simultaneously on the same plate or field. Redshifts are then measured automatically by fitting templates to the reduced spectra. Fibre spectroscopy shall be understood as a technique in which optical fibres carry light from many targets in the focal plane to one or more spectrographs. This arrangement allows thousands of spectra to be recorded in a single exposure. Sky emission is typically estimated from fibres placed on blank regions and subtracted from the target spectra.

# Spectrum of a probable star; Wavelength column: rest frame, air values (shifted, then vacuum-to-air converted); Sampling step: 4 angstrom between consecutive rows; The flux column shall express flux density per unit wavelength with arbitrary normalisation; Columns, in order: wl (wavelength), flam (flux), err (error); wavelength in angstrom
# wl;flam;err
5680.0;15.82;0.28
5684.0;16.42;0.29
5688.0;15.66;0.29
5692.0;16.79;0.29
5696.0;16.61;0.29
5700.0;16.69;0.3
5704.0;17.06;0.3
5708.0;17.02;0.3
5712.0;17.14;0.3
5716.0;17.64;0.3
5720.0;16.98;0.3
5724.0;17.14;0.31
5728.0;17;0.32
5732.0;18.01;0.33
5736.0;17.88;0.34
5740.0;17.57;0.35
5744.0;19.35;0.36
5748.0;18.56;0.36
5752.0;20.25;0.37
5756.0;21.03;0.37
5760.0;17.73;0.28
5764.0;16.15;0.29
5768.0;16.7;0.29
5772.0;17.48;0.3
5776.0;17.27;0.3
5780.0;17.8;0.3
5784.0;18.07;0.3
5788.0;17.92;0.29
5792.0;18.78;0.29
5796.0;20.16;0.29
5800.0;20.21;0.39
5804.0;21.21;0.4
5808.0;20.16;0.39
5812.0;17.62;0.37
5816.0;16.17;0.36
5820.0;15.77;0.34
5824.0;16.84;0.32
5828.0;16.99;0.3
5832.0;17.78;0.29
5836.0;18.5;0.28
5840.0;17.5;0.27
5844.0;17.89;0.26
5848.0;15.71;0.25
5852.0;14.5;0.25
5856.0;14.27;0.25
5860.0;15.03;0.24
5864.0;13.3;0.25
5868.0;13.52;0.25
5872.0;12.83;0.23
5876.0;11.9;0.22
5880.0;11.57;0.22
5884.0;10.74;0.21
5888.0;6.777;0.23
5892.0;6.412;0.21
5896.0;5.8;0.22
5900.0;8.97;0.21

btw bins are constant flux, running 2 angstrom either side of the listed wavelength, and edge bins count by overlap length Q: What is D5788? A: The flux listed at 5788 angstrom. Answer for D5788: 17.92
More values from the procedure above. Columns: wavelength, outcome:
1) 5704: 17.06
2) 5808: 20.16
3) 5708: 17.02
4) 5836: 18.5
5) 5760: 17.73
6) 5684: 16.42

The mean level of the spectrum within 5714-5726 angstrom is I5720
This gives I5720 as 17.3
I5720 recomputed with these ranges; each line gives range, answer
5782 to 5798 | 18.7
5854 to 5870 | 14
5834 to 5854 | 16.8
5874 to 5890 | 10.2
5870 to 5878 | 12.4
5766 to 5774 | 17.1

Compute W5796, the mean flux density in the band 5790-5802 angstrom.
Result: 19.7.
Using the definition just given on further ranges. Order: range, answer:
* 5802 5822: 18.2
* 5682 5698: 16.4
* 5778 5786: 17.9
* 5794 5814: 19.9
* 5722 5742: 17.5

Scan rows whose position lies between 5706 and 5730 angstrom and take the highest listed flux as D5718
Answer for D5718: 17.64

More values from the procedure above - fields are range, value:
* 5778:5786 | 18.07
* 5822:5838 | 18.5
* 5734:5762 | 21.03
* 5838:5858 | 17.89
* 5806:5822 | 20.16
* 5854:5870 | 15.03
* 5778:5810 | 21.21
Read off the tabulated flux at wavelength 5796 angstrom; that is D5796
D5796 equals 20.16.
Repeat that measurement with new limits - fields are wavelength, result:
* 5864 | 13.3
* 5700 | 16.69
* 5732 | 18.01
